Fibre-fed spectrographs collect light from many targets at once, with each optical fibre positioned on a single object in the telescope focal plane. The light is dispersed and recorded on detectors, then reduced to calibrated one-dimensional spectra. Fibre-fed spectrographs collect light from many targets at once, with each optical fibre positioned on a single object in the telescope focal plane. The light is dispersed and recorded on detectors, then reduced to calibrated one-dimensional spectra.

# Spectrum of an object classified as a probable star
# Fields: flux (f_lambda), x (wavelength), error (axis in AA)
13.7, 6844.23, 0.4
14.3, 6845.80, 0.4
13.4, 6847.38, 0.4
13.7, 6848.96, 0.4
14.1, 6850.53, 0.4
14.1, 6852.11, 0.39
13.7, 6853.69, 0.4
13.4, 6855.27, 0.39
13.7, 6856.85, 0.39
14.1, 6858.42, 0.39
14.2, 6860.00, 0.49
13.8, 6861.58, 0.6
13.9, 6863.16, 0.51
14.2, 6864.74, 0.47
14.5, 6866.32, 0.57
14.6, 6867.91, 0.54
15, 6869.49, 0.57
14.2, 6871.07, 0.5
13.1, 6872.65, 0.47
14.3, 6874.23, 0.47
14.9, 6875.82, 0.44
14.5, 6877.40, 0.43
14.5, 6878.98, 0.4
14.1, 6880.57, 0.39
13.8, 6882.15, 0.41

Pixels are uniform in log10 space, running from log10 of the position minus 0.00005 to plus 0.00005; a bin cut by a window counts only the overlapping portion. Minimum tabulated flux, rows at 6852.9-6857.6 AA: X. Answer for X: 13.4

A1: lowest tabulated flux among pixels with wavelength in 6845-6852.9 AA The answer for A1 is 13.4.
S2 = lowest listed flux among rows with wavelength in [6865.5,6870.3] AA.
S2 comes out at 14.5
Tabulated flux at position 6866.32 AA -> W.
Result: 14.5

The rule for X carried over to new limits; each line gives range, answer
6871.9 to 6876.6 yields 13.1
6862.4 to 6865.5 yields 13.9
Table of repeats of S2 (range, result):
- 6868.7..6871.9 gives 14.2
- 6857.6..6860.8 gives 14.1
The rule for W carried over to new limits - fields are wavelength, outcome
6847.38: 13.4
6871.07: 14.2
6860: 14.2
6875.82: 14.9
